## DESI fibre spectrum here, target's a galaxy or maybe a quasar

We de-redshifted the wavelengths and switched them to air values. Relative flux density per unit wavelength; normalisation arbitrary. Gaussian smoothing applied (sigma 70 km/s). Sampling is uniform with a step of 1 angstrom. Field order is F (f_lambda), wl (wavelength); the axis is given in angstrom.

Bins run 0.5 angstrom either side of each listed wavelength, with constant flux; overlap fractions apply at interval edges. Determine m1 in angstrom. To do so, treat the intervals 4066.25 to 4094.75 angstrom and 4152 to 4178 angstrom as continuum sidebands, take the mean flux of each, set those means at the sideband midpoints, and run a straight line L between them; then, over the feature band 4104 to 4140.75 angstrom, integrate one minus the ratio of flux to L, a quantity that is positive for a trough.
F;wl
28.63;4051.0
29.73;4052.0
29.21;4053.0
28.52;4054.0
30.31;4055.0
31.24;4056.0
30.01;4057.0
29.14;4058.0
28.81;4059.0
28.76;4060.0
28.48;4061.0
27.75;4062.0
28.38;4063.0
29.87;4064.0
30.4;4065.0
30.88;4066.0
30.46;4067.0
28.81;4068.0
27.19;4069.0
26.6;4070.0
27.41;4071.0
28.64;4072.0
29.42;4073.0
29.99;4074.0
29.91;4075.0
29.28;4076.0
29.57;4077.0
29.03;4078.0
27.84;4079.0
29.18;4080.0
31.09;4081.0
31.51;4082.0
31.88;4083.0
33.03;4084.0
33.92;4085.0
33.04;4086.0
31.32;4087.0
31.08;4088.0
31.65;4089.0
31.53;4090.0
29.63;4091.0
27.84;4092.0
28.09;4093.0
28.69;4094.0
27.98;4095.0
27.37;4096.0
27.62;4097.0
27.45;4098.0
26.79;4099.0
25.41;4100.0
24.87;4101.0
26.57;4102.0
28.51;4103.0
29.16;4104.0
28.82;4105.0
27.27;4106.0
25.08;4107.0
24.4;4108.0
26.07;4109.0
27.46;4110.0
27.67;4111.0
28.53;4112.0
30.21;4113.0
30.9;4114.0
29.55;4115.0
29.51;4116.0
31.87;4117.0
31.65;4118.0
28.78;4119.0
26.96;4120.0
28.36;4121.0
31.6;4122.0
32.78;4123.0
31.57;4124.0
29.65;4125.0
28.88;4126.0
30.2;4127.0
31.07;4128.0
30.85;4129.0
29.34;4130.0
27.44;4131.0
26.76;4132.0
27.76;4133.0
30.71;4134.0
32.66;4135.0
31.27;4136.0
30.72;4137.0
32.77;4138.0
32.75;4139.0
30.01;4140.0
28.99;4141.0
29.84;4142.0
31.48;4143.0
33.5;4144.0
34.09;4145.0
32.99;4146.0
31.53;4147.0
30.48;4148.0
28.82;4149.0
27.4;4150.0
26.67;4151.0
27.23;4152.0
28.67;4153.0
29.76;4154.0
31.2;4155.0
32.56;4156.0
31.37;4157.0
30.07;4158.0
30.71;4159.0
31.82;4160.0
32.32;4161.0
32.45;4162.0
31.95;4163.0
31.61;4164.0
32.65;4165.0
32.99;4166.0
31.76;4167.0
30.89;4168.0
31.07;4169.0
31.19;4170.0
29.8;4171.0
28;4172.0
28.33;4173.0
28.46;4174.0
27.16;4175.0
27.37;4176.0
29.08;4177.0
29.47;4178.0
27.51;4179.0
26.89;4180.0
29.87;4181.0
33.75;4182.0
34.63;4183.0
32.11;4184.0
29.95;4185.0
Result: 0.8 angstrom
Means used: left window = 29.9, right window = 30.4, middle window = 29.5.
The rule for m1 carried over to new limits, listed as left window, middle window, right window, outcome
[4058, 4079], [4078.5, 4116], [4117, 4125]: 0.99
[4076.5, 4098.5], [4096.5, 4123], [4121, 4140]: 1.77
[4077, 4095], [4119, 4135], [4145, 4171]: 0.54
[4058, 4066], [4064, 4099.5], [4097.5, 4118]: -1.31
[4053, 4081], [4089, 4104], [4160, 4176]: 0.84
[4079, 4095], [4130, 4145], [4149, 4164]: -0.07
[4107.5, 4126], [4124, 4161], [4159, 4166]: 0.58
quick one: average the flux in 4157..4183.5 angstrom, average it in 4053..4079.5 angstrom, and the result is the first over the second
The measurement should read 1.0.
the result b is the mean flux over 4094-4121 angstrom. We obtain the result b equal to 28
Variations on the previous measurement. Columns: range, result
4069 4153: 29.5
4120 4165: 30.5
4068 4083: 29.1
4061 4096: 29.7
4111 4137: 29.9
